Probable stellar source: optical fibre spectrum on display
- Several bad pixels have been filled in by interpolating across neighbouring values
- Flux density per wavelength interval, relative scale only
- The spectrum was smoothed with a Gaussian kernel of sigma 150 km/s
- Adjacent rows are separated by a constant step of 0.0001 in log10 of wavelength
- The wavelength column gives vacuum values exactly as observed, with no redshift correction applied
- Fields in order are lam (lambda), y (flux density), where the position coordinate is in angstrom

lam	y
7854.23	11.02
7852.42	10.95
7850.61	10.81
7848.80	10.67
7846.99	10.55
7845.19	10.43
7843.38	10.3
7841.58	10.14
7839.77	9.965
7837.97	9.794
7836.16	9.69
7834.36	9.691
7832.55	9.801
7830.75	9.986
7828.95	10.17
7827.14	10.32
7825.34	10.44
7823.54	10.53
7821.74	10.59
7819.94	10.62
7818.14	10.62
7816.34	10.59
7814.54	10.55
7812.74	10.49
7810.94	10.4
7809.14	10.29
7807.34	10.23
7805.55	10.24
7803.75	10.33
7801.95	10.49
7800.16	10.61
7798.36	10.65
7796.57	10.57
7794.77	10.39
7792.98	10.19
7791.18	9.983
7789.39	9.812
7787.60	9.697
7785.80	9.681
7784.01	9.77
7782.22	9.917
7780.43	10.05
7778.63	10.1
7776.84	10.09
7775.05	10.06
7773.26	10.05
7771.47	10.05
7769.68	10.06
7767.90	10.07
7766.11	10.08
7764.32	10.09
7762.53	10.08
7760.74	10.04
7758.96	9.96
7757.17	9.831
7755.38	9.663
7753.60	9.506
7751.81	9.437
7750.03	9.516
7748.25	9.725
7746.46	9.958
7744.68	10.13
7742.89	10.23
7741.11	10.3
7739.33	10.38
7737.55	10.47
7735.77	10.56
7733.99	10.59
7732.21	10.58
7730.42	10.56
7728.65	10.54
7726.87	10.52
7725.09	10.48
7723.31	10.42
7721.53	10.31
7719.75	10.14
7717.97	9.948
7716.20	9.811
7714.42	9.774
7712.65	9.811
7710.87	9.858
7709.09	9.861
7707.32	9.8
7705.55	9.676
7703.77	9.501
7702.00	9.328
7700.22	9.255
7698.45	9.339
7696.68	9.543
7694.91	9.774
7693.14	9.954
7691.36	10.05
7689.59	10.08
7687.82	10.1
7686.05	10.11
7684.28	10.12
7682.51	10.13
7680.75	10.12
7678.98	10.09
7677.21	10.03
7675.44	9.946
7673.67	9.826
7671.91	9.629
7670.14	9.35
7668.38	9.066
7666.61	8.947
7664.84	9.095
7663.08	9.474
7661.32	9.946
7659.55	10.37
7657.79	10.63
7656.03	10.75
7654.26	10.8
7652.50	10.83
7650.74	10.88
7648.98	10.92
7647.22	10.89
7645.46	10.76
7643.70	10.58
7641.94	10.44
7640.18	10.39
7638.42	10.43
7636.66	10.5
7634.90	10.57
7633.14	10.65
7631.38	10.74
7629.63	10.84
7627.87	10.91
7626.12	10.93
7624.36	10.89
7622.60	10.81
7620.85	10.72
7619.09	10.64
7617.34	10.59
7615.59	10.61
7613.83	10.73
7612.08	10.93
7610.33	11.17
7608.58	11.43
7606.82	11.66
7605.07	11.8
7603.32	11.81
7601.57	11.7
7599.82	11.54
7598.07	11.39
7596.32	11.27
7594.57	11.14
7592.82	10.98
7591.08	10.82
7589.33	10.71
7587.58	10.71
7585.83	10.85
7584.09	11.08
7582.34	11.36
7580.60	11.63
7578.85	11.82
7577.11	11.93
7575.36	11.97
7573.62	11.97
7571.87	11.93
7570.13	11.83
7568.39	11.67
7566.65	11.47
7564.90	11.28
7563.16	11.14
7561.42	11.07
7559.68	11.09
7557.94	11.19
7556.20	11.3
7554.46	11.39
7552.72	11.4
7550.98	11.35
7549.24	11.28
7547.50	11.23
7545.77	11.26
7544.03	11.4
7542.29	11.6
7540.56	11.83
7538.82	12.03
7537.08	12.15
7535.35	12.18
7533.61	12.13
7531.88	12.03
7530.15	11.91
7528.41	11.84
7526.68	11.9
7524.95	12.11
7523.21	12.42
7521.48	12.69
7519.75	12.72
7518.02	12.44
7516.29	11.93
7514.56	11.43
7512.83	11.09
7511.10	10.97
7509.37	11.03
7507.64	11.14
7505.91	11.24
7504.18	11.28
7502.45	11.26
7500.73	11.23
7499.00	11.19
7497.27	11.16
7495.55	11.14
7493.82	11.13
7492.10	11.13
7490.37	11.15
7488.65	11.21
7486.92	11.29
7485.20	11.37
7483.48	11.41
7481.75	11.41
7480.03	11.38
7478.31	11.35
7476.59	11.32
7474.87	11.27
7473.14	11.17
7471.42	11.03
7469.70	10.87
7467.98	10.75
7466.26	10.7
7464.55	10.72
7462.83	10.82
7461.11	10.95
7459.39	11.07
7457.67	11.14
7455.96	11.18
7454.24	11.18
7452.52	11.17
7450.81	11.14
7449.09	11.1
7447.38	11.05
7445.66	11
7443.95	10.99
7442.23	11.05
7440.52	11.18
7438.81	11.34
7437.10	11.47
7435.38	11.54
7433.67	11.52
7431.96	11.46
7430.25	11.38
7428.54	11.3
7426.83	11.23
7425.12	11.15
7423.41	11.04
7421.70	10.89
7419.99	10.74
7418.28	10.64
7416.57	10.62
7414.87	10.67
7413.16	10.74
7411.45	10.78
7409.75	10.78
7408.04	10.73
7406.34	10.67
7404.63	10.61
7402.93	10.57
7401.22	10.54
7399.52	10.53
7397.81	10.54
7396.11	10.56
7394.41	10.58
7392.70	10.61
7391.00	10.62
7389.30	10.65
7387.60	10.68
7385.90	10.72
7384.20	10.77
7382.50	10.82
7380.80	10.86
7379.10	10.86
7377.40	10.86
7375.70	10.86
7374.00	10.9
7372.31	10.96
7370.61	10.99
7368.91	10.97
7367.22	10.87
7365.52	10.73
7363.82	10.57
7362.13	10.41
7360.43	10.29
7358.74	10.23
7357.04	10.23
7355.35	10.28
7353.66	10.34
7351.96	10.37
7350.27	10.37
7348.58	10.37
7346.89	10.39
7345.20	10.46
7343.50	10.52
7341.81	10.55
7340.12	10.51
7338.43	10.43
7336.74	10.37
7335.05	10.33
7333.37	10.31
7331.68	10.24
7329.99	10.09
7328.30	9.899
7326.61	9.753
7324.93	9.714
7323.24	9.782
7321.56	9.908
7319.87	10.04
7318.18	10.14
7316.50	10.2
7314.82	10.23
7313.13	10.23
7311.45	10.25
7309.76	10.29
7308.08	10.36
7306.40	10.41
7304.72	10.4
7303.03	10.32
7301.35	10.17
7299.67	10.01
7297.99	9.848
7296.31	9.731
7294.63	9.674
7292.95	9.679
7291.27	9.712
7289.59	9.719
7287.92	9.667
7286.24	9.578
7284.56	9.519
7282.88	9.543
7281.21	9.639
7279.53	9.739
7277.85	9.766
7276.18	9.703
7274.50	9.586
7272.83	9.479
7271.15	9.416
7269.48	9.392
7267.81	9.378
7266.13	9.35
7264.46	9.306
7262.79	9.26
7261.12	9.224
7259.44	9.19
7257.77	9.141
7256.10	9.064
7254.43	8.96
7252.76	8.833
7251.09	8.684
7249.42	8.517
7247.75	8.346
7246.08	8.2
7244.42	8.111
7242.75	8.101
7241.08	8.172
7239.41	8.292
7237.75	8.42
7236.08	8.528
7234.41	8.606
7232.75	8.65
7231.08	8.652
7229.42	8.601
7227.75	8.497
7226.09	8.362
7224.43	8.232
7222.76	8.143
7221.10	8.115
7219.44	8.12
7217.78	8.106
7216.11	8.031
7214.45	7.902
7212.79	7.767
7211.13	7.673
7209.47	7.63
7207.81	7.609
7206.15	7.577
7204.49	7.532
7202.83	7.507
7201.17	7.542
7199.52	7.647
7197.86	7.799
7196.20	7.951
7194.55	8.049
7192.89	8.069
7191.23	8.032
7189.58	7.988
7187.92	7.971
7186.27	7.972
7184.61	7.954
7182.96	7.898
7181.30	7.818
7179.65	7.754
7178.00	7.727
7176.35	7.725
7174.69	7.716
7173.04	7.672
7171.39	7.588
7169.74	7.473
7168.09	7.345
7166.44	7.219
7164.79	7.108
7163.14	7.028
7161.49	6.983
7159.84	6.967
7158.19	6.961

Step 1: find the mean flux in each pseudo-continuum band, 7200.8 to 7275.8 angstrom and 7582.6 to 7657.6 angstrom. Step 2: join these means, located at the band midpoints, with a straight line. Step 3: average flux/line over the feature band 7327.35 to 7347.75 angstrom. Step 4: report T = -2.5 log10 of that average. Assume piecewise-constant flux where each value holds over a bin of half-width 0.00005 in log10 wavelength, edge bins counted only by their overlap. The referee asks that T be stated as -0.135 mag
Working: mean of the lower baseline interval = 8.5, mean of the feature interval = 10.3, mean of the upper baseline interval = 10.9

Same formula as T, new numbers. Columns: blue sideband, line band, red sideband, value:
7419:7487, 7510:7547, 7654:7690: -0.11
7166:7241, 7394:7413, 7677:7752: -0.21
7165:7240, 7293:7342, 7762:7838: -0.21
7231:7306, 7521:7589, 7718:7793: -0.19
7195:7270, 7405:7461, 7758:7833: -0.22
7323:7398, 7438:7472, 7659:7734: -0.07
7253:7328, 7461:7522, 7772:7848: -0.14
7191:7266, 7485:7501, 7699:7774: -0.21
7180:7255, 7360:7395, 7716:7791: -0.23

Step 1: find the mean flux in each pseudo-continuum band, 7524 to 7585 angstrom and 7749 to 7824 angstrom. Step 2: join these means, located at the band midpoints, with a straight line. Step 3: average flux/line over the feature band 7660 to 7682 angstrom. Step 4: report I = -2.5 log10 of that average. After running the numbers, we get 0.13 mag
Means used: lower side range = 11.6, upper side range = 10.1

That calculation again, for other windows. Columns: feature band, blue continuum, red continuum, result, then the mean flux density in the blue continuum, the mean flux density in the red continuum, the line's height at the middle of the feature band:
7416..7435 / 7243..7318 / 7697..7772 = -0.148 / 9.54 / 10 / 9.69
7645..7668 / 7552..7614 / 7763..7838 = 0.070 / 11.4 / 10.2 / 11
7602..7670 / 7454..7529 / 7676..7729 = -0.025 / 11.3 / 9.94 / 10.4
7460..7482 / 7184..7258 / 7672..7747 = -0.207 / 8.16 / 10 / 9.13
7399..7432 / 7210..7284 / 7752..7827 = -0.180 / 8.75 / 10.2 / 9.19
